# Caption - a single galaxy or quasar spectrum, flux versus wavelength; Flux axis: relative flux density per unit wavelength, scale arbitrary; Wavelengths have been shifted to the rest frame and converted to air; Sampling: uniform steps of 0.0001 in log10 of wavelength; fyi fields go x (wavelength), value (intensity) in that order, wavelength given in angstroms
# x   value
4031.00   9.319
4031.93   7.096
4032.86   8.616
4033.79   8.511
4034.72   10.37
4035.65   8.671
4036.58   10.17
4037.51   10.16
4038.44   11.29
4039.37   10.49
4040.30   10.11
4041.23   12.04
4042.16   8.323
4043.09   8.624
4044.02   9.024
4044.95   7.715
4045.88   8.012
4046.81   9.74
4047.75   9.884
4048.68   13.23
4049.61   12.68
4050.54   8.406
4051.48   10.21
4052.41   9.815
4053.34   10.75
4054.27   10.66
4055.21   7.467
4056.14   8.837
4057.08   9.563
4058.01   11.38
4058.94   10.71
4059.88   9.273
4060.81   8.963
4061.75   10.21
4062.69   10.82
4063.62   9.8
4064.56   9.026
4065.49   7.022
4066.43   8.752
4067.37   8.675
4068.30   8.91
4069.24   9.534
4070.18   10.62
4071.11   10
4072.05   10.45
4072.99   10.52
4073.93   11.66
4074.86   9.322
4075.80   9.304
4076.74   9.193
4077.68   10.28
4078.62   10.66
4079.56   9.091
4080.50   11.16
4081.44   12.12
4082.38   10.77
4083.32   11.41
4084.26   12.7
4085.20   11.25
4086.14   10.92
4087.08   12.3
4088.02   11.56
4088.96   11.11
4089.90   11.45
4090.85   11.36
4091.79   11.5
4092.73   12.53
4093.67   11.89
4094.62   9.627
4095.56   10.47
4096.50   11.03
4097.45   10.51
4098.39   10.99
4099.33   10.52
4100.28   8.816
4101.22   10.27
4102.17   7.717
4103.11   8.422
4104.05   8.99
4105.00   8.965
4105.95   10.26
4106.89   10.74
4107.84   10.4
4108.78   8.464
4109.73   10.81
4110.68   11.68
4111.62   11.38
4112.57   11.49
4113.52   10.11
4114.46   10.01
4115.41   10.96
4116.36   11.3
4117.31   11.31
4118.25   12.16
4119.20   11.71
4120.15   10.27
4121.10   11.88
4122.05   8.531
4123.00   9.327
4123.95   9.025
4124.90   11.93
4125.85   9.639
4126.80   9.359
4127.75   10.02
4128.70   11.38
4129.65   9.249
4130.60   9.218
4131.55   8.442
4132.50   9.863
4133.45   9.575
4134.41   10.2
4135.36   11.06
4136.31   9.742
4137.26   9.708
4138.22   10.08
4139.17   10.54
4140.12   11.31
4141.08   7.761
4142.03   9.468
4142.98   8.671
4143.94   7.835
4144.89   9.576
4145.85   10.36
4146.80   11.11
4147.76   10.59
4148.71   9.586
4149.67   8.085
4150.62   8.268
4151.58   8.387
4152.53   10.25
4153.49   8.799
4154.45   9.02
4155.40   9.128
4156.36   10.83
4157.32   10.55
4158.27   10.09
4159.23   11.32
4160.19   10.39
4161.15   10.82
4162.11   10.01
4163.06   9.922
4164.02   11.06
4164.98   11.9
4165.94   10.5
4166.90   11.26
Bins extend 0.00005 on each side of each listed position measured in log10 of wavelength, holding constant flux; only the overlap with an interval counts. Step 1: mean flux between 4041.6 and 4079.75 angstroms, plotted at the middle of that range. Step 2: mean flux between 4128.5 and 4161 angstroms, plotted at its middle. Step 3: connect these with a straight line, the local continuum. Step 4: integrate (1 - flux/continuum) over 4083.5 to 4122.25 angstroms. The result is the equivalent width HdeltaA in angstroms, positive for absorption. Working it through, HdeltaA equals -4.0 angstroms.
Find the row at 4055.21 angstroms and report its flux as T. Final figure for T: 7.467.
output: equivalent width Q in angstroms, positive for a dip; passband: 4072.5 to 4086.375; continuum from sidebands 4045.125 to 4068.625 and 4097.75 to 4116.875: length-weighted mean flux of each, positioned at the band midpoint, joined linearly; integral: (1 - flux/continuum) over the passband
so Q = -1.12 angstroms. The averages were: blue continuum 9.69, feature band 10.7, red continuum 10.1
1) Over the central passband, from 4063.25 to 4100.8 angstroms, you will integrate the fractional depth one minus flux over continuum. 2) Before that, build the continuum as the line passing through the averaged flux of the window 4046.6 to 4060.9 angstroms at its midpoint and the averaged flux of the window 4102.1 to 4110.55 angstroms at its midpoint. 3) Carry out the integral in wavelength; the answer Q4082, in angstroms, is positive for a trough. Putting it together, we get -2.4 angstroms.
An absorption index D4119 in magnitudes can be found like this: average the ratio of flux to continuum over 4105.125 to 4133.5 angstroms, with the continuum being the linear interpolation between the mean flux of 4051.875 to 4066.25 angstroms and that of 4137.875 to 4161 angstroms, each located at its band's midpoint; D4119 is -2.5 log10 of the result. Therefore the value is -0.07 mag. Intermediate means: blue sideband 9.61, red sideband 9.68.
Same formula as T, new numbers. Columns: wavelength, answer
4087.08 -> 12.3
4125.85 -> 9.639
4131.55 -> 8.442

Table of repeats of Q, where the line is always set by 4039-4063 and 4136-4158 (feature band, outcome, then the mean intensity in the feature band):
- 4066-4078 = 0.0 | 9.78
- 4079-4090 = -1.7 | 11.3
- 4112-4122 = -1.4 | 11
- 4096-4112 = -0.5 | 9.99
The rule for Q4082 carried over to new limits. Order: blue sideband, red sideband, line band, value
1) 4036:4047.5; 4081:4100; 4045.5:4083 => 1.6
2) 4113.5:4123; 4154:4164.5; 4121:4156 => 3.0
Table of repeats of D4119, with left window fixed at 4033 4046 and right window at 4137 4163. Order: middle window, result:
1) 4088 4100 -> -0.15 mag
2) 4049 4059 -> -0.05 mag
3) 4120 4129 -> -0.05 mag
